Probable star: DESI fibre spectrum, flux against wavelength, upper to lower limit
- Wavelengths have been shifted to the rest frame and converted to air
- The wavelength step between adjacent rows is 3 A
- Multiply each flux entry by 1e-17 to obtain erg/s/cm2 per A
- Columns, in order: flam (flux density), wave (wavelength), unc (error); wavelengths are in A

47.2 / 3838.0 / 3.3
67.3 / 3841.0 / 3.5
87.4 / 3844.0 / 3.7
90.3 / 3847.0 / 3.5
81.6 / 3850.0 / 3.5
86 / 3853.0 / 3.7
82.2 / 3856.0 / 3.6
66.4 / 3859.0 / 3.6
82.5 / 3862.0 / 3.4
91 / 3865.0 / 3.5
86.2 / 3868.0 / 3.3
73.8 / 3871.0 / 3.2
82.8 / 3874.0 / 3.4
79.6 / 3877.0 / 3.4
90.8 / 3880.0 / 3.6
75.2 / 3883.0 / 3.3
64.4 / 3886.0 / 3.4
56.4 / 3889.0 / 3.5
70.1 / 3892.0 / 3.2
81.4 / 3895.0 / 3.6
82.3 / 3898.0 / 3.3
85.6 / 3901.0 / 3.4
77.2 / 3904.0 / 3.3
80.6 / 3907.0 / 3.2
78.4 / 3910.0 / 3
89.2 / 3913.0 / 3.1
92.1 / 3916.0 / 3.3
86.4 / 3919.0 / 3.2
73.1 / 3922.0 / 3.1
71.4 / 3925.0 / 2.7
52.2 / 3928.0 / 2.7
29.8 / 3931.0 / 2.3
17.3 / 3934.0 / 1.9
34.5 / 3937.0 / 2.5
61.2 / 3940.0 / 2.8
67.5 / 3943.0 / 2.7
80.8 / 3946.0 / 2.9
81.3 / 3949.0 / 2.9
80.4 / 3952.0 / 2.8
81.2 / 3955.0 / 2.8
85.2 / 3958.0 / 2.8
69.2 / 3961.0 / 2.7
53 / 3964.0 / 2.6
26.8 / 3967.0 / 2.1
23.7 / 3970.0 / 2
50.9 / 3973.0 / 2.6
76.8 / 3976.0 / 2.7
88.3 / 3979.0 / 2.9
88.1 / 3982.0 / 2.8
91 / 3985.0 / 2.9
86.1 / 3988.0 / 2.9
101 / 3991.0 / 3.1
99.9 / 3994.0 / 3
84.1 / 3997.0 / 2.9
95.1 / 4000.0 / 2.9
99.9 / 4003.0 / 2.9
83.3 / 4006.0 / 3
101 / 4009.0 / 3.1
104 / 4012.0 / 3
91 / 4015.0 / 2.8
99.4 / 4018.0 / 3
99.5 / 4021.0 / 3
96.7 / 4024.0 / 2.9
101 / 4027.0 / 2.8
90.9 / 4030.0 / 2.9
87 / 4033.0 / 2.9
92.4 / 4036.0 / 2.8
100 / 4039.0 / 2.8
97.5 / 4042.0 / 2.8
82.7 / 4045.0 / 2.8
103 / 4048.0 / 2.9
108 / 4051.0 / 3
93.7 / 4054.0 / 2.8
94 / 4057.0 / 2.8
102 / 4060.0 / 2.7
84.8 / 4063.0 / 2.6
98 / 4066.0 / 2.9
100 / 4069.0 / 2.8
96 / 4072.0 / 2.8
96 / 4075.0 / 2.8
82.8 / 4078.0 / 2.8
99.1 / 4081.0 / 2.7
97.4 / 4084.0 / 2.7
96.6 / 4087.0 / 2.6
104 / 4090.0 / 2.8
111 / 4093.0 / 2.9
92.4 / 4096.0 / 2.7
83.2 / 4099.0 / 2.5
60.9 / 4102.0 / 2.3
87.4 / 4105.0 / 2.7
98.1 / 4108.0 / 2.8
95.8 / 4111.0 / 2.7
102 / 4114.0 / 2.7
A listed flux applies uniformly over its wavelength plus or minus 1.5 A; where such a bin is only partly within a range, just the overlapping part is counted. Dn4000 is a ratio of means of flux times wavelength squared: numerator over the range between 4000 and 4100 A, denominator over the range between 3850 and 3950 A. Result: 1.42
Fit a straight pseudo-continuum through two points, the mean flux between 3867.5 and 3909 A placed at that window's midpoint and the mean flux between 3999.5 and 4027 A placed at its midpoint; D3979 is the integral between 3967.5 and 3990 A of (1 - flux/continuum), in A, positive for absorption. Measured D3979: 5.2 A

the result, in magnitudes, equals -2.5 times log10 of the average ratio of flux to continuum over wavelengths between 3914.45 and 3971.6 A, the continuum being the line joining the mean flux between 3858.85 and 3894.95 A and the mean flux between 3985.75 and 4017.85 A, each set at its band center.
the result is 0.37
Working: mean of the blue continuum 77.2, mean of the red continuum 94.7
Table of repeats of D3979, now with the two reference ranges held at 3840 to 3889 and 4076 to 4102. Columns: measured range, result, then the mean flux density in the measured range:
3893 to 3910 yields 0.3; 80.8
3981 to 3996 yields -0.9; 93.1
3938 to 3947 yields 1.9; 67.3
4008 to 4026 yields -1.9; 98.6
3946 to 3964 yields 1.7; 77.4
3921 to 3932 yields 3.5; 57.1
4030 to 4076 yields -2.0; 95.5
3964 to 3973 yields 5.4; 34.2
